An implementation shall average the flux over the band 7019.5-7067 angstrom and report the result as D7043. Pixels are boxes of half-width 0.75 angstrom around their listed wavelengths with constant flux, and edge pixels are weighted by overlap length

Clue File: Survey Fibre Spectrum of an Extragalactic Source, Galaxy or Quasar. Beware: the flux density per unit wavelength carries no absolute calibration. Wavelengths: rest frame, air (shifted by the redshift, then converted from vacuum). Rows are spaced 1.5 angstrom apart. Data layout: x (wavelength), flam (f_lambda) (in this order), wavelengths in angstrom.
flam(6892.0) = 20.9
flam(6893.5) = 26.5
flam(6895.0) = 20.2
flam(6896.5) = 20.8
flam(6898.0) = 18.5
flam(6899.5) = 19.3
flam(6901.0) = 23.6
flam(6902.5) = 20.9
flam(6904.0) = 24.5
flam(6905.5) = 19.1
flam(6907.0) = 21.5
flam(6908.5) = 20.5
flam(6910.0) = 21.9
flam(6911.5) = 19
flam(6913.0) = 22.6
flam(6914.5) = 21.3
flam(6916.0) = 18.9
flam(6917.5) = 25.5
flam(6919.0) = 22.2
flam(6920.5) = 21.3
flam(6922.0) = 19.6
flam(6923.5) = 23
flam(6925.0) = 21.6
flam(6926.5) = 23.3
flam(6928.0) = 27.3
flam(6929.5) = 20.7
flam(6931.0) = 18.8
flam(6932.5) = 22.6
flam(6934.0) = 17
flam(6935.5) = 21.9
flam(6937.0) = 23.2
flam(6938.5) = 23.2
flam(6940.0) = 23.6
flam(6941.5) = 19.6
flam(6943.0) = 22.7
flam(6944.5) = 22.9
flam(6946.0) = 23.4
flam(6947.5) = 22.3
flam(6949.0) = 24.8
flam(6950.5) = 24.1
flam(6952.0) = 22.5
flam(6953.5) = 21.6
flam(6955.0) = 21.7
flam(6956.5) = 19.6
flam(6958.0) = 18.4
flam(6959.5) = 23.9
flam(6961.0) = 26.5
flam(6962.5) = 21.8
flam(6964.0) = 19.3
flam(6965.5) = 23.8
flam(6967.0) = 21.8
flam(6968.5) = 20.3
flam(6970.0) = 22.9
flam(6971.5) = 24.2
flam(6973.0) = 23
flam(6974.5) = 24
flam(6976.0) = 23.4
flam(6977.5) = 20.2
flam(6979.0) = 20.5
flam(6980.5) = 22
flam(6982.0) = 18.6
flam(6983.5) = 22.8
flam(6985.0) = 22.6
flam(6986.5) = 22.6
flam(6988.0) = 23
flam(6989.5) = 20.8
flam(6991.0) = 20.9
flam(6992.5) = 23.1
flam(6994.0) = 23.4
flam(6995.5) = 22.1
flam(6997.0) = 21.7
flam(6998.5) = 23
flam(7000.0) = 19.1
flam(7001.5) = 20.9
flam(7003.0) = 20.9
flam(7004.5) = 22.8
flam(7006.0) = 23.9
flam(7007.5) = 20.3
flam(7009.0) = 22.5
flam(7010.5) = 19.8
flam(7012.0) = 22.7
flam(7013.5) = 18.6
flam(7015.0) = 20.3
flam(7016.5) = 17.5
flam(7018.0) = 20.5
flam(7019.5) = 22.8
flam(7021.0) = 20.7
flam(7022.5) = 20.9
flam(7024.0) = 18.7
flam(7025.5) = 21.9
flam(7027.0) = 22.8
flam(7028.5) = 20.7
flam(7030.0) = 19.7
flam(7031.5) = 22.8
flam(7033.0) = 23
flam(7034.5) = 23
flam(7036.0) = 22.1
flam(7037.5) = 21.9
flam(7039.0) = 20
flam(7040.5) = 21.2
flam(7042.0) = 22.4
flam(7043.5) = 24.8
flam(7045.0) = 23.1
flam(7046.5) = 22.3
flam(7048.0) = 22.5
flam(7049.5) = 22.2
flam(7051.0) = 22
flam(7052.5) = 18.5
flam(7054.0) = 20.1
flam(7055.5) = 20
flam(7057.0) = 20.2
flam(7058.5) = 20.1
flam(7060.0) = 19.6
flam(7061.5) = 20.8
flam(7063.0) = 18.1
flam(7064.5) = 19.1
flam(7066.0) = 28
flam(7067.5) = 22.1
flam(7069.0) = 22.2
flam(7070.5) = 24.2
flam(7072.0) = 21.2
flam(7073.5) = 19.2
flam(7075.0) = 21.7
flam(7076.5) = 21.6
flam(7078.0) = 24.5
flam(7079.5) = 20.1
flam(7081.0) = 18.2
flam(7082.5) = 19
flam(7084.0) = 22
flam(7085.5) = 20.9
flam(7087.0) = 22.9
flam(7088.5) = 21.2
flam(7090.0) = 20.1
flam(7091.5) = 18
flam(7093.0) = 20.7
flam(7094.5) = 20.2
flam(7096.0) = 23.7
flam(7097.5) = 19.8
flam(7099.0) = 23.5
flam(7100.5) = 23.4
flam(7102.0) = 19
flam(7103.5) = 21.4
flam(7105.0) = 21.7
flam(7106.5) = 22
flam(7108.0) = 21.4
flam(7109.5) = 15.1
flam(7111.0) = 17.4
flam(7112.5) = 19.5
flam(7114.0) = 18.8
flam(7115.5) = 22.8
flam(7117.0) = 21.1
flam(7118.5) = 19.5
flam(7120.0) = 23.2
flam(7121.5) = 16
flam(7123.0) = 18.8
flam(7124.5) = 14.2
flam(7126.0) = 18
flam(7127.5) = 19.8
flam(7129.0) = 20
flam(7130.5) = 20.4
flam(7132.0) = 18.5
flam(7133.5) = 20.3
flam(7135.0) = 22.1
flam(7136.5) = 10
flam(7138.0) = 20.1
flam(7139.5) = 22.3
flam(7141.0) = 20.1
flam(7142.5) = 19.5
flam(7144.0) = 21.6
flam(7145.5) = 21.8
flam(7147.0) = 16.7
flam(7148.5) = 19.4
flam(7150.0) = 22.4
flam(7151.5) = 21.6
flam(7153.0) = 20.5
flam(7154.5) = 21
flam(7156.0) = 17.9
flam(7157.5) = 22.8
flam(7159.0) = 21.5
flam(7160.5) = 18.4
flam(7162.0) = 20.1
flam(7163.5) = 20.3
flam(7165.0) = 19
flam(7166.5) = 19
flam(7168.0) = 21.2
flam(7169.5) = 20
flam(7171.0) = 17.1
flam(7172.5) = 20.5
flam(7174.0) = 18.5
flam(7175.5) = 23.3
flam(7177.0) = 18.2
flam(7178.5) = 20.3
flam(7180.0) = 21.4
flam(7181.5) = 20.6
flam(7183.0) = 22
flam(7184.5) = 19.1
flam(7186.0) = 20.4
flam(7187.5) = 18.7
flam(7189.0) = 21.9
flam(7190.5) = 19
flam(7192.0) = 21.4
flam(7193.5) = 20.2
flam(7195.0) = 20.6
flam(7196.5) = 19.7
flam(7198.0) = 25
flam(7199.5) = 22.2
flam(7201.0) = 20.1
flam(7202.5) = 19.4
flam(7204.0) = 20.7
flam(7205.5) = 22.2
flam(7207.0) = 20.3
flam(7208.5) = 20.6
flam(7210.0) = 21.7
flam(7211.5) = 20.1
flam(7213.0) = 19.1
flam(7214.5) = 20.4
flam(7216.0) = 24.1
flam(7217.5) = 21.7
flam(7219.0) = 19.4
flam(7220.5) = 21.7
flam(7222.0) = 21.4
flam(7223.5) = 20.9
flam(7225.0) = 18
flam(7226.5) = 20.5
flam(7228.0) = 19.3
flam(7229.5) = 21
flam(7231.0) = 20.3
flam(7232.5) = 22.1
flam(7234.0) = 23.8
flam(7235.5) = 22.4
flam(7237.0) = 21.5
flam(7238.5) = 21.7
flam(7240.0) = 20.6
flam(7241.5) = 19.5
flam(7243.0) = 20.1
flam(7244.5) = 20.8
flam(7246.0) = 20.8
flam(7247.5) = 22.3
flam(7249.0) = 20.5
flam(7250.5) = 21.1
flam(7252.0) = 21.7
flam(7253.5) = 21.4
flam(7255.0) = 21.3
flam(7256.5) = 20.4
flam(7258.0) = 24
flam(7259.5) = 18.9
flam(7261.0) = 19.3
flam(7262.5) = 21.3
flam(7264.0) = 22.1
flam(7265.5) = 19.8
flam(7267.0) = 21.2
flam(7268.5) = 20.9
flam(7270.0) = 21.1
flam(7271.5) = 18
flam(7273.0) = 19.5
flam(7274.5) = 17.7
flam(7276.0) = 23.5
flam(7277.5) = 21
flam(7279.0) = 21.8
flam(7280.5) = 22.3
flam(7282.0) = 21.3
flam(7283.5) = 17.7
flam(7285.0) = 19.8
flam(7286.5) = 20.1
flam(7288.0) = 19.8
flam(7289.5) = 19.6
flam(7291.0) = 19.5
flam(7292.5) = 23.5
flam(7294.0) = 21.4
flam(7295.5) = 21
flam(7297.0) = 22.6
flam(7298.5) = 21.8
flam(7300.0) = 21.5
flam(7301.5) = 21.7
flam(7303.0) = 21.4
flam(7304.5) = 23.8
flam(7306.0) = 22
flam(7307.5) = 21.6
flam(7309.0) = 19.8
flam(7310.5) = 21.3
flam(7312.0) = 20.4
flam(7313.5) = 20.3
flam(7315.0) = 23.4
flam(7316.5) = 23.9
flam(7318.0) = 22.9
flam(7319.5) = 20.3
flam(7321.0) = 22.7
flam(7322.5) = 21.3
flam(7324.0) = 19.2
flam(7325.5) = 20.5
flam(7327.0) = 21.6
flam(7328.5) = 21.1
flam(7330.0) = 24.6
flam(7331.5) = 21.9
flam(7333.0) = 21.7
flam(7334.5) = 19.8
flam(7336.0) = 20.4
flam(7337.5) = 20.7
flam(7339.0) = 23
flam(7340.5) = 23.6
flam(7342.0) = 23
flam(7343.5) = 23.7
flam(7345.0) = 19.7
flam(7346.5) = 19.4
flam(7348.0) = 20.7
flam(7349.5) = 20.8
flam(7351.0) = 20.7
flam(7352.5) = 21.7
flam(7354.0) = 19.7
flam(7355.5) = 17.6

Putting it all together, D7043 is 21.4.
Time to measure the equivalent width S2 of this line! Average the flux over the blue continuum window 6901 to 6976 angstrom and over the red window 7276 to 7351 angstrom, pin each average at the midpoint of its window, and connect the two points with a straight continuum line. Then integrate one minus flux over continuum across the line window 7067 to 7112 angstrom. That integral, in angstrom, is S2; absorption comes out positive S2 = 1.8 angstrom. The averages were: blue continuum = 22.1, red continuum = 21.4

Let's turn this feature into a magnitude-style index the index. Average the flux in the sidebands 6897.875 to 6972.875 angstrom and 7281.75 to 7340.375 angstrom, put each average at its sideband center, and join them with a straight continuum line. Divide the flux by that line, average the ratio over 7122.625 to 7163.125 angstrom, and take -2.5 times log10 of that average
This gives 0.10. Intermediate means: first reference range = 21.9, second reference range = 21.3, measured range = 19.6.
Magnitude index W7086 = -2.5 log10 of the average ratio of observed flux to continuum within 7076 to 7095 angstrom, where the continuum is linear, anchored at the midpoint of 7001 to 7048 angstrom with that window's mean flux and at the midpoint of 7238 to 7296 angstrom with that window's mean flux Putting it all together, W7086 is 0.03 mag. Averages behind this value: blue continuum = 21.5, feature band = 20.7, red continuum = 20.7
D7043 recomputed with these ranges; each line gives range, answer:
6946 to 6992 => 22.2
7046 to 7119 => 20.9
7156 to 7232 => 20.5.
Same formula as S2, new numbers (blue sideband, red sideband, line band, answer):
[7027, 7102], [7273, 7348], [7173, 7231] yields 1.91 angstrom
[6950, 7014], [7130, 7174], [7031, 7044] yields -0.66 angstrom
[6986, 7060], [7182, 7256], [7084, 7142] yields 3.34 angstrom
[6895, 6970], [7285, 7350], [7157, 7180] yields 1.66 angstrom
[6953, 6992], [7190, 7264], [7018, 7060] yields 0.47 angstrom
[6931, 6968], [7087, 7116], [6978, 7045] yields -0.18 angstrom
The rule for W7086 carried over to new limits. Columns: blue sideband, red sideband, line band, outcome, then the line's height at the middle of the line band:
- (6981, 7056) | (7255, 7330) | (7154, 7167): 0.068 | 21.3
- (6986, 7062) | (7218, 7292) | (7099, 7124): 0.054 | 21.1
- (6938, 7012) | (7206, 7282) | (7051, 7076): 0.037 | 21.7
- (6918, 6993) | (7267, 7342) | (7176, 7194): 0.064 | 21.5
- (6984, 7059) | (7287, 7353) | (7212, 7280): 0.030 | 21.5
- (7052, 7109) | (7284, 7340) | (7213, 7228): 0.027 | 21.3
